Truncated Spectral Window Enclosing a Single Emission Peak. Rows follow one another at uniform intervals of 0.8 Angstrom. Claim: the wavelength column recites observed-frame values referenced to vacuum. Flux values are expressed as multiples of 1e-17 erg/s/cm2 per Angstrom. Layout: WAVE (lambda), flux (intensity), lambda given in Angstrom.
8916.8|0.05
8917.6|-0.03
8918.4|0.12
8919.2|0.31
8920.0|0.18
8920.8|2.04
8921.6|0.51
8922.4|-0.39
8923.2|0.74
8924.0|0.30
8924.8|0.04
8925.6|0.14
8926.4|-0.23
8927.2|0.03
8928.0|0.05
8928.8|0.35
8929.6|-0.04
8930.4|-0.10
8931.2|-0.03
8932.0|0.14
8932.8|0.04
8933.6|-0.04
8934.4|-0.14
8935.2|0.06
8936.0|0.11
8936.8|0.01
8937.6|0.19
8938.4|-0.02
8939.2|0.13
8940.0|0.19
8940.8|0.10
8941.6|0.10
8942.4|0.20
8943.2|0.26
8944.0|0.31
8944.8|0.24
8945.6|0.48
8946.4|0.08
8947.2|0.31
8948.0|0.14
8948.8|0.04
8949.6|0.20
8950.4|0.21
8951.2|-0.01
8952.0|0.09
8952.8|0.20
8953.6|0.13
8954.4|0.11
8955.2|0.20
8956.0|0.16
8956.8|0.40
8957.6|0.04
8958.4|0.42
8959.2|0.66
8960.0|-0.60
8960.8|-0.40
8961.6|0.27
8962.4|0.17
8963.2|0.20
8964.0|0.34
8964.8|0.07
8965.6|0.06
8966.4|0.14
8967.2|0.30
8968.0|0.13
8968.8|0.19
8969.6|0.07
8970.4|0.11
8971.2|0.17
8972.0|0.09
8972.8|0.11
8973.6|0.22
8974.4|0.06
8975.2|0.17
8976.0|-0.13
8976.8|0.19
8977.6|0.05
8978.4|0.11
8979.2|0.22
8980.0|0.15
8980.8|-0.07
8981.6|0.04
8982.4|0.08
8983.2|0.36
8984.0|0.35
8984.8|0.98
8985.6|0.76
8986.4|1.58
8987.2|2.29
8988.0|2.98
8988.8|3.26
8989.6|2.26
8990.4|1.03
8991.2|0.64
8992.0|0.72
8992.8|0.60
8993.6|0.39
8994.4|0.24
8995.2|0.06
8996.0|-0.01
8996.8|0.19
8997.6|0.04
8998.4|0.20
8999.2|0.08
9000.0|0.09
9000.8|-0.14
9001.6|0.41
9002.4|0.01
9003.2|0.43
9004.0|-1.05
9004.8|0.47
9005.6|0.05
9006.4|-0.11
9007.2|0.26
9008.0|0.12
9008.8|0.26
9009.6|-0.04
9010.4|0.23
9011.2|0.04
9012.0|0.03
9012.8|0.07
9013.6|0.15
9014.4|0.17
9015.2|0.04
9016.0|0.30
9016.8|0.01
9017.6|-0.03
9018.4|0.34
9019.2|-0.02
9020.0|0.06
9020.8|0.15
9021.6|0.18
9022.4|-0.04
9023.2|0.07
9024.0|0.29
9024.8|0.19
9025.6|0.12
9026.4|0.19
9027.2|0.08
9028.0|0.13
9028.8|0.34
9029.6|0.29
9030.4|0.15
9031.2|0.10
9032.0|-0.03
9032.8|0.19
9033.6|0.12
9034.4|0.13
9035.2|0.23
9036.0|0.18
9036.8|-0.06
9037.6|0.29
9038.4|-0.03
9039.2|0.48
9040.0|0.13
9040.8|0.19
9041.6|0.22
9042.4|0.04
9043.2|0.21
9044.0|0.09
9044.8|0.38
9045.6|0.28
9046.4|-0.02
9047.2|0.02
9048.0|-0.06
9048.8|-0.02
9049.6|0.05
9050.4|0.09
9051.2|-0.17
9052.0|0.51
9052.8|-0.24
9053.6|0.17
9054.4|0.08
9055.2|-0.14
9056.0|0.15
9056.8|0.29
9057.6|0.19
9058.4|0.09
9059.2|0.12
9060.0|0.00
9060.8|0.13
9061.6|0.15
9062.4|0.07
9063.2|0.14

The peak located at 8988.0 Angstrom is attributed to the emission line [O III]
